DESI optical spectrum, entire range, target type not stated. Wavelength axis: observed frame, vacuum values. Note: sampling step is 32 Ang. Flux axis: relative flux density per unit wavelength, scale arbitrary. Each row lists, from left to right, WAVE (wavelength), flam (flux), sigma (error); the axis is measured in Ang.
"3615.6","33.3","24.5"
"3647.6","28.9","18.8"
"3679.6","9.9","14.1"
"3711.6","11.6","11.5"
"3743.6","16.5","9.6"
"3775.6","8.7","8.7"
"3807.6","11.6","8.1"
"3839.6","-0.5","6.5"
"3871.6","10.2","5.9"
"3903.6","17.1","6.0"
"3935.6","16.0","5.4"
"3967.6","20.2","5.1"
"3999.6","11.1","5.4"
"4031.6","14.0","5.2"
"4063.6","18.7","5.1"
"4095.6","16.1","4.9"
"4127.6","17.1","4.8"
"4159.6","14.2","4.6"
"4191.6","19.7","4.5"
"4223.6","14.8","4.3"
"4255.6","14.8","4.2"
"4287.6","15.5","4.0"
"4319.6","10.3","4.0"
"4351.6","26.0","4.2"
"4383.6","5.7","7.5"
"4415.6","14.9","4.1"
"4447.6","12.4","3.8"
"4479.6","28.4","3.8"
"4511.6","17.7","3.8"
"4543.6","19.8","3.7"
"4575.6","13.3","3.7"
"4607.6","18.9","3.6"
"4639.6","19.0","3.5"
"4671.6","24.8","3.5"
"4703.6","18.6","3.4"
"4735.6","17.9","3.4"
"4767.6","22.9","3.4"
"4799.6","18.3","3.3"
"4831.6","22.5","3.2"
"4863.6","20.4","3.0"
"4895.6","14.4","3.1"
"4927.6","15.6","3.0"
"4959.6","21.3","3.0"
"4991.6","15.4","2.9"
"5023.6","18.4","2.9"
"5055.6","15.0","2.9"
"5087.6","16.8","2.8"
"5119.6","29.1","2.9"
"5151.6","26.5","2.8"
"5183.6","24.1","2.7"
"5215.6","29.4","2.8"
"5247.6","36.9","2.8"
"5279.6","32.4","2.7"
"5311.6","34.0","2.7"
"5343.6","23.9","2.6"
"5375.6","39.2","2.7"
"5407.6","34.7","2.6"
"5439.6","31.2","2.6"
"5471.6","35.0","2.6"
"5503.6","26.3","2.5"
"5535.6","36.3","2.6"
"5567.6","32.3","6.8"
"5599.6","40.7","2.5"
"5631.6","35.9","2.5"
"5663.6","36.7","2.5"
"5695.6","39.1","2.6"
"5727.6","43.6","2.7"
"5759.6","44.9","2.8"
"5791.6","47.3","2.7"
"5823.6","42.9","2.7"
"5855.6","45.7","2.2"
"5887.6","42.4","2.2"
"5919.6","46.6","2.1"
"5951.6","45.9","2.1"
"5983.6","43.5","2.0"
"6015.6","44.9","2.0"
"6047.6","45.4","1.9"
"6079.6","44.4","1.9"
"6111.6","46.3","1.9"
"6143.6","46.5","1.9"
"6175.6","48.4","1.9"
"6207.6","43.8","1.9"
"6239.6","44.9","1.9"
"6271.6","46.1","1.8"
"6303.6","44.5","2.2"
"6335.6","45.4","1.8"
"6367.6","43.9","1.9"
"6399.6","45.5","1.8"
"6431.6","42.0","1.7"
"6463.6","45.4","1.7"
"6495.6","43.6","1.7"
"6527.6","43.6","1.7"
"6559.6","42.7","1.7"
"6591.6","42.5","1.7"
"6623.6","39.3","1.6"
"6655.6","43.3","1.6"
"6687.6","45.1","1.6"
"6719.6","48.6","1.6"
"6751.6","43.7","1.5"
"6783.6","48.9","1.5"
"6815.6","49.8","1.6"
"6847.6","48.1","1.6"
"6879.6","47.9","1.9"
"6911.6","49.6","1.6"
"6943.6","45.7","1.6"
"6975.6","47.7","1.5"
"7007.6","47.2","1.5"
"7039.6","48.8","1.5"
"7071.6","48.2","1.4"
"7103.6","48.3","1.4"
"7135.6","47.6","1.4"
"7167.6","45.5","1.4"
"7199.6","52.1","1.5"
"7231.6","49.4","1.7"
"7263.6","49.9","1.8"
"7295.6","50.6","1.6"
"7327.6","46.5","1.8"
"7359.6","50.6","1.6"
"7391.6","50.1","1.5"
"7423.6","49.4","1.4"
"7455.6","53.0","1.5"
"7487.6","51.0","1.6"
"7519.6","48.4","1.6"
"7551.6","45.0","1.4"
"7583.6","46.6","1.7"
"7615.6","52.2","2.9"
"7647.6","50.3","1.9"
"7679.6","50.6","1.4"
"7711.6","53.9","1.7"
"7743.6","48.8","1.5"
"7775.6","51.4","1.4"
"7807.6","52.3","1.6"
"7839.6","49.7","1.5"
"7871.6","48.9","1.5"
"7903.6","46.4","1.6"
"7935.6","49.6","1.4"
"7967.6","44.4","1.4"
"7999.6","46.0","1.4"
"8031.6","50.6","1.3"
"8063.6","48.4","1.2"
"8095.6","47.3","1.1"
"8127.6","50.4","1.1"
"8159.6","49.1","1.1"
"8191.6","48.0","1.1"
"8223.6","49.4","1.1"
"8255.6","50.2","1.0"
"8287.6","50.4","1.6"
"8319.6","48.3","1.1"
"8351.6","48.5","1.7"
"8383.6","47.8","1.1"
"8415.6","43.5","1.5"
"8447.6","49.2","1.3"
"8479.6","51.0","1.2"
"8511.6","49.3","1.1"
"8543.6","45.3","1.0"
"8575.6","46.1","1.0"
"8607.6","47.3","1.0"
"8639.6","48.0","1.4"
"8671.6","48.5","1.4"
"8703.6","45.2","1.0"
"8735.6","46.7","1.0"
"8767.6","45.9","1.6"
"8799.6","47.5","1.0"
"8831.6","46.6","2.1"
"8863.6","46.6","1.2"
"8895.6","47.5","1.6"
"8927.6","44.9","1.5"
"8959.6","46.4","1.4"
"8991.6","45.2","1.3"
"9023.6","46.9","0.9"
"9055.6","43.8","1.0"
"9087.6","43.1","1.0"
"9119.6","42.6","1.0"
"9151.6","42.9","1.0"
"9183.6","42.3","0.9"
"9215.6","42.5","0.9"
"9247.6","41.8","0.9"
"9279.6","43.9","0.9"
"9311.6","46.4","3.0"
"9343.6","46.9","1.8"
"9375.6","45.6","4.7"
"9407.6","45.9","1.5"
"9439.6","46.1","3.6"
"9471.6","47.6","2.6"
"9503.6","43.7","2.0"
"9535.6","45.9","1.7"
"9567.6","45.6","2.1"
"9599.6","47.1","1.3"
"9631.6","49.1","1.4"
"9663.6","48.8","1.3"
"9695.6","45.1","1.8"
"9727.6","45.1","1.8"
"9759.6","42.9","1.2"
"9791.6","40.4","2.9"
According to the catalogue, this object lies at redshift 0.28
